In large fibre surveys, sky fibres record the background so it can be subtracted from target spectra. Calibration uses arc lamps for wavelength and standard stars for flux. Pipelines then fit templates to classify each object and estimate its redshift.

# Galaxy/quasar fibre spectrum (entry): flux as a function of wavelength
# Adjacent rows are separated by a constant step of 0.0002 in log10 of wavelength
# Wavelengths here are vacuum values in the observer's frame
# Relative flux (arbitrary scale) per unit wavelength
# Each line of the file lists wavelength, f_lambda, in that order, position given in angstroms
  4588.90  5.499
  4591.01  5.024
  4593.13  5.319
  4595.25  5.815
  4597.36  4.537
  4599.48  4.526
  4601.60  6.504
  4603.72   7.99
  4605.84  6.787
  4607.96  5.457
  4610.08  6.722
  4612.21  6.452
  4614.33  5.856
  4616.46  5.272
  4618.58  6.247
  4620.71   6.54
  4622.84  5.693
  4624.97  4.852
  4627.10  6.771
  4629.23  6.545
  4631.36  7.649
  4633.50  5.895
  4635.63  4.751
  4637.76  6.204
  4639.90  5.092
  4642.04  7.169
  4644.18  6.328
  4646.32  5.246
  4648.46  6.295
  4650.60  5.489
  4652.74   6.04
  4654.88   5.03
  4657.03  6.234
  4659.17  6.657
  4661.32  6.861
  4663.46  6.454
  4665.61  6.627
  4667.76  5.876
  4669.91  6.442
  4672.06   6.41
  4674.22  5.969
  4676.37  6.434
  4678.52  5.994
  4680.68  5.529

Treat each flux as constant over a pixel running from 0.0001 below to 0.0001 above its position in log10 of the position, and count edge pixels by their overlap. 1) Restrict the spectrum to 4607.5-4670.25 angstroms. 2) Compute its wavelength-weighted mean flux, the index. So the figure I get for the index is 6.09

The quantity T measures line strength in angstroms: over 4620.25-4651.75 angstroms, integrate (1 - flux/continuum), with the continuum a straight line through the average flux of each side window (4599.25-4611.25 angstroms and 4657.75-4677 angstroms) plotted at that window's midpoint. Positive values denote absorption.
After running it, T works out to 2.0 angstroms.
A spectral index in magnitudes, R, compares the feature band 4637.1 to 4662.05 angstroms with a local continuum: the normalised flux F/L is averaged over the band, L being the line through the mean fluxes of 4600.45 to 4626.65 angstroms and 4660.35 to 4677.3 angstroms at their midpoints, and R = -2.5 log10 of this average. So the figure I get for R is 0.05 mag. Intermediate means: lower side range 6.2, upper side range 6.38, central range 6.04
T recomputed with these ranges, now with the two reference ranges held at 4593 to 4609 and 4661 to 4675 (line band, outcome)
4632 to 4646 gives 0.5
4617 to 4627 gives 0.2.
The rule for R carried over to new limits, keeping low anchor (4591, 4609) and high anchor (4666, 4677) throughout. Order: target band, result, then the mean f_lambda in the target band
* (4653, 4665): -0.01 mag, 6.25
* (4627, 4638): -0.05 mag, 6.27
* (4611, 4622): -0.03 mag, 6.07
